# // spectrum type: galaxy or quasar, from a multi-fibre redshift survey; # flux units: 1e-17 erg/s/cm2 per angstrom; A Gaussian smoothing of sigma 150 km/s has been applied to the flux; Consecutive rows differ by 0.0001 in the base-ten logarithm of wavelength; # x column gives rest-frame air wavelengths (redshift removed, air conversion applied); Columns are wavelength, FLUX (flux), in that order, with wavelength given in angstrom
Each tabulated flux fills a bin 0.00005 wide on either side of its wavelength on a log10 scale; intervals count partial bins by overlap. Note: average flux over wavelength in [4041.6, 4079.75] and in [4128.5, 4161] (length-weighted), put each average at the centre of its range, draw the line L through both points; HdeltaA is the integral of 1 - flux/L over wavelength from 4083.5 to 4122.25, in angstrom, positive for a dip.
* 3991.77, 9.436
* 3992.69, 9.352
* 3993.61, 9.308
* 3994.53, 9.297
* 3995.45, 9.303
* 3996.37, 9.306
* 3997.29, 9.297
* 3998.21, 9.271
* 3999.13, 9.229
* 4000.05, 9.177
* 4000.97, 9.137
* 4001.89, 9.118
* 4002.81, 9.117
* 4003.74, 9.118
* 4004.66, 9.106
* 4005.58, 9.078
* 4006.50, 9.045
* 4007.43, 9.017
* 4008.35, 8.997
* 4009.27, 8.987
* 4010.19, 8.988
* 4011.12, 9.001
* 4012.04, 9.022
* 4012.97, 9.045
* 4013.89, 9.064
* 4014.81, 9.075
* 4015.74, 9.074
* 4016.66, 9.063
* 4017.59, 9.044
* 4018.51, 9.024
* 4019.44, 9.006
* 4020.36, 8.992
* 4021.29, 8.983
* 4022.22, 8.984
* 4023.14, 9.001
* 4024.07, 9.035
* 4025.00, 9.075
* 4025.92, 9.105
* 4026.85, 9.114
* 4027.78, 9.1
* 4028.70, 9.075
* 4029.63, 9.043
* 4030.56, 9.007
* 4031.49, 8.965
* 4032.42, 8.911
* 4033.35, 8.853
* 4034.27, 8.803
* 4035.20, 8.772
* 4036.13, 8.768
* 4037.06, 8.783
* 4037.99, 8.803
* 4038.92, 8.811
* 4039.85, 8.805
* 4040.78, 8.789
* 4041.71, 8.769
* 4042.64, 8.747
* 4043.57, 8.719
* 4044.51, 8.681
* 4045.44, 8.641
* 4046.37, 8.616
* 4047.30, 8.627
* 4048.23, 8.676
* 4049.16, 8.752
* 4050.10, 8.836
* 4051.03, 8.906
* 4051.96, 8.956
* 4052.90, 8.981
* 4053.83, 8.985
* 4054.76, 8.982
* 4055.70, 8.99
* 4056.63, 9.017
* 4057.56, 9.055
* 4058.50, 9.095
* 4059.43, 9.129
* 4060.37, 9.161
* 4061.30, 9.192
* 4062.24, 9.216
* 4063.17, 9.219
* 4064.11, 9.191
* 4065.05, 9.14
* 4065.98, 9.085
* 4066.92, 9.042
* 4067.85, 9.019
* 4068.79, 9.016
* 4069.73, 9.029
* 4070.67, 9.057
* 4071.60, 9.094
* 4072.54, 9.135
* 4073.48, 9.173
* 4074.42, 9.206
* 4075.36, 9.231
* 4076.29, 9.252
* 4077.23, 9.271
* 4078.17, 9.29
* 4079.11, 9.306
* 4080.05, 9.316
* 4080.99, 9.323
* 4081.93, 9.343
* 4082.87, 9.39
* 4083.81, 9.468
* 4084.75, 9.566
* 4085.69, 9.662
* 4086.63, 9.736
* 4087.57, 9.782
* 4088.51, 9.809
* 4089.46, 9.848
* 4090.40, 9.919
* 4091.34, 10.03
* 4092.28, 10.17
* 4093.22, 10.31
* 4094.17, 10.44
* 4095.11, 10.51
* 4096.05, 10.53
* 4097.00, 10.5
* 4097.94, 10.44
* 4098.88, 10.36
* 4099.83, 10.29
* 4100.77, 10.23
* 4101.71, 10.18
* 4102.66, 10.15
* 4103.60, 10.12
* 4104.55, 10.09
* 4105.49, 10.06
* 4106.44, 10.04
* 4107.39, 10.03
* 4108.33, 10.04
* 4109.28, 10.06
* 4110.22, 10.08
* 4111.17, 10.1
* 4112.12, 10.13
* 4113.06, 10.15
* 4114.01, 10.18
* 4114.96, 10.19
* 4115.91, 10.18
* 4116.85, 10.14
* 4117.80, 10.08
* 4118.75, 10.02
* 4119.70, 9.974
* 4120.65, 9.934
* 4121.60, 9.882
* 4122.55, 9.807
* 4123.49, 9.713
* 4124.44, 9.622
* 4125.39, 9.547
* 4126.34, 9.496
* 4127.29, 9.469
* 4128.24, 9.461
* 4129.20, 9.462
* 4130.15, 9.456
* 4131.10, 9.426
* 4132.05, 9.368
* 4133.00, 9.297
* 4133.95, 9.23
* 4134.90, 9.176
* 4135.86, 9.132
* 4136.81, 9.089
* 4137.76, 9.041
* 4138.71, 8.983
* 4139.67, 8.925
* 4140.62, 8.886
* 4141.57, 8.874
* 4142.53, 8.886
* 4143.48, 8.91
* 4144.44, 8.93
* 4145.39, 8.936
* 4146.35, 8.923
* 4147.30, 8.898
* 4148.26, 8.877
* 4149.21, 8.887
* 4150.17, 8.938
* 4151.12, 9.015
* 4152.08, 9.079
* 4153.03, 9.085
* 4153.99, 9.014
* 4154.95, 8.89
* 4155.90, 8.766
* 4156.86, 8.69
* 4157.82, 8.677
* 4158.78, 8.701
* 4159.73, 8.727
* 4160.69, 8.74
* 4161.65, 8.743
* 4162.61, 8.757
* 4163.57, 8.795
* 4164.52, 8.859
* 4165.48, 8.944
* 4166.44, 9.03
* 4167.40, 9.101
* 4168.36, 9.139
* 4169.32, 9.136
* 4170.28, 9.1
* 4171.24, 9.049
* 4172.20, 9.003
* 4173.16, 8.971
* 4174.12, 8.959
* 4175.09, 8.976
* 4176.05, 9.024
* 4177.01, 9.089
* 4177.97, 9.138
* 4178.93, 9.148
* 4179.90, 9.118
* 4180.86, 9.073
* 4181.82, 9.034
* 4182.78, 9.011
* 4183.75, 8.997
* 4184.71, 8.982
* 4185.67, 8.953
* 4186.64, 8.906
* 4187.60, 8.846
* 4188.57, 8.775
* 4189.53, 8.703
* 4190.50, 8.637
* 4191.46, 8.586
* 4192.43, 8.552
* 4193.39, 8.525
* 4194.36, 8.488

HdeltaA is -4.6 angstrom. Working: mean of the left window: 9.02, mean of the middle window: 10.1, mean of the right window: 9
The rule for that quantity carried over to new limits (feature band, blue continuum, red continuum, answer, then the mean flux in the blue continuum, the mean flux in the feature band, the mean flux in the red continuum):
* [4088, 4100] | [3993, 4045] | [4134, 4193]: -1.7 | 9.01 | 10.2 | 8.93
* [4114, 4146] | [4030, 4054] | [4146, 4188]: -1.9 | 8.8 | 9.45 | 8.95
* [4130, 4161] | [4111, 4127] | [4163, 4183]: 1.7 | 9.94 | 8.98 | 9.04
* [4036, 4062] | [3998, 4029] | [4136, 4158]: 0.5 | 9.07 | 8.87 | 8.93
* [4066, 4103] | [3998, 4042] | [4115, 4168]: -2.3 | 9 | 9.67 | 9.2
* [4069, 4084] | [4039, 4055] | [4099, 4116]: 0.3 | 8.79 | 9.23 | 10.1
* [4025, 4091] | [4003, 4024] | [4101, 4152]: 1.1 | 9.03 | 9.09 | 9.55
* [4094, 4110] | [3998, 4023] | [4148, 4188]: -2.2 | 9.06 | 10.2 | 8.95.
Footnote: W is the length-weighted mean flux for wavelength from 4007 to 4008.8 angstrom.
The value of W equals 9.02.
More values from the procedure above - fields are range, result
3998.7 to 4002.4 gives 9.18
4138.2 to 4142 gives 8.93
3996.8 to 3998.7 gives 9.29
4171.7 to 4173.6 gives 8.99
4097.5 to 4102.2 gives 10.3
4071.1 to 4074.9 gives 9.15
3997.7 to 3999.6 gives 9.26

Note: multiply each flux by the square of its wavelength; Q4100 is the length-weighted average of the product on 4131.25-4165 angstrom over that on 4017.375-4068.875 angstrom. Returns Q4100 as 1.05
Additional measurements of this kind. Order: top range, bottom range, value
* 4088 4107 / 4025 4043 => 1.18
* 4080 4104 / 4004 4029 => 1.15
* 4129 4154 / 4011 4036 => 1.07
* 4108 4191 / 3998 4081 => 1.08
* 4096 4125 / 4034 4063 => 1.17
